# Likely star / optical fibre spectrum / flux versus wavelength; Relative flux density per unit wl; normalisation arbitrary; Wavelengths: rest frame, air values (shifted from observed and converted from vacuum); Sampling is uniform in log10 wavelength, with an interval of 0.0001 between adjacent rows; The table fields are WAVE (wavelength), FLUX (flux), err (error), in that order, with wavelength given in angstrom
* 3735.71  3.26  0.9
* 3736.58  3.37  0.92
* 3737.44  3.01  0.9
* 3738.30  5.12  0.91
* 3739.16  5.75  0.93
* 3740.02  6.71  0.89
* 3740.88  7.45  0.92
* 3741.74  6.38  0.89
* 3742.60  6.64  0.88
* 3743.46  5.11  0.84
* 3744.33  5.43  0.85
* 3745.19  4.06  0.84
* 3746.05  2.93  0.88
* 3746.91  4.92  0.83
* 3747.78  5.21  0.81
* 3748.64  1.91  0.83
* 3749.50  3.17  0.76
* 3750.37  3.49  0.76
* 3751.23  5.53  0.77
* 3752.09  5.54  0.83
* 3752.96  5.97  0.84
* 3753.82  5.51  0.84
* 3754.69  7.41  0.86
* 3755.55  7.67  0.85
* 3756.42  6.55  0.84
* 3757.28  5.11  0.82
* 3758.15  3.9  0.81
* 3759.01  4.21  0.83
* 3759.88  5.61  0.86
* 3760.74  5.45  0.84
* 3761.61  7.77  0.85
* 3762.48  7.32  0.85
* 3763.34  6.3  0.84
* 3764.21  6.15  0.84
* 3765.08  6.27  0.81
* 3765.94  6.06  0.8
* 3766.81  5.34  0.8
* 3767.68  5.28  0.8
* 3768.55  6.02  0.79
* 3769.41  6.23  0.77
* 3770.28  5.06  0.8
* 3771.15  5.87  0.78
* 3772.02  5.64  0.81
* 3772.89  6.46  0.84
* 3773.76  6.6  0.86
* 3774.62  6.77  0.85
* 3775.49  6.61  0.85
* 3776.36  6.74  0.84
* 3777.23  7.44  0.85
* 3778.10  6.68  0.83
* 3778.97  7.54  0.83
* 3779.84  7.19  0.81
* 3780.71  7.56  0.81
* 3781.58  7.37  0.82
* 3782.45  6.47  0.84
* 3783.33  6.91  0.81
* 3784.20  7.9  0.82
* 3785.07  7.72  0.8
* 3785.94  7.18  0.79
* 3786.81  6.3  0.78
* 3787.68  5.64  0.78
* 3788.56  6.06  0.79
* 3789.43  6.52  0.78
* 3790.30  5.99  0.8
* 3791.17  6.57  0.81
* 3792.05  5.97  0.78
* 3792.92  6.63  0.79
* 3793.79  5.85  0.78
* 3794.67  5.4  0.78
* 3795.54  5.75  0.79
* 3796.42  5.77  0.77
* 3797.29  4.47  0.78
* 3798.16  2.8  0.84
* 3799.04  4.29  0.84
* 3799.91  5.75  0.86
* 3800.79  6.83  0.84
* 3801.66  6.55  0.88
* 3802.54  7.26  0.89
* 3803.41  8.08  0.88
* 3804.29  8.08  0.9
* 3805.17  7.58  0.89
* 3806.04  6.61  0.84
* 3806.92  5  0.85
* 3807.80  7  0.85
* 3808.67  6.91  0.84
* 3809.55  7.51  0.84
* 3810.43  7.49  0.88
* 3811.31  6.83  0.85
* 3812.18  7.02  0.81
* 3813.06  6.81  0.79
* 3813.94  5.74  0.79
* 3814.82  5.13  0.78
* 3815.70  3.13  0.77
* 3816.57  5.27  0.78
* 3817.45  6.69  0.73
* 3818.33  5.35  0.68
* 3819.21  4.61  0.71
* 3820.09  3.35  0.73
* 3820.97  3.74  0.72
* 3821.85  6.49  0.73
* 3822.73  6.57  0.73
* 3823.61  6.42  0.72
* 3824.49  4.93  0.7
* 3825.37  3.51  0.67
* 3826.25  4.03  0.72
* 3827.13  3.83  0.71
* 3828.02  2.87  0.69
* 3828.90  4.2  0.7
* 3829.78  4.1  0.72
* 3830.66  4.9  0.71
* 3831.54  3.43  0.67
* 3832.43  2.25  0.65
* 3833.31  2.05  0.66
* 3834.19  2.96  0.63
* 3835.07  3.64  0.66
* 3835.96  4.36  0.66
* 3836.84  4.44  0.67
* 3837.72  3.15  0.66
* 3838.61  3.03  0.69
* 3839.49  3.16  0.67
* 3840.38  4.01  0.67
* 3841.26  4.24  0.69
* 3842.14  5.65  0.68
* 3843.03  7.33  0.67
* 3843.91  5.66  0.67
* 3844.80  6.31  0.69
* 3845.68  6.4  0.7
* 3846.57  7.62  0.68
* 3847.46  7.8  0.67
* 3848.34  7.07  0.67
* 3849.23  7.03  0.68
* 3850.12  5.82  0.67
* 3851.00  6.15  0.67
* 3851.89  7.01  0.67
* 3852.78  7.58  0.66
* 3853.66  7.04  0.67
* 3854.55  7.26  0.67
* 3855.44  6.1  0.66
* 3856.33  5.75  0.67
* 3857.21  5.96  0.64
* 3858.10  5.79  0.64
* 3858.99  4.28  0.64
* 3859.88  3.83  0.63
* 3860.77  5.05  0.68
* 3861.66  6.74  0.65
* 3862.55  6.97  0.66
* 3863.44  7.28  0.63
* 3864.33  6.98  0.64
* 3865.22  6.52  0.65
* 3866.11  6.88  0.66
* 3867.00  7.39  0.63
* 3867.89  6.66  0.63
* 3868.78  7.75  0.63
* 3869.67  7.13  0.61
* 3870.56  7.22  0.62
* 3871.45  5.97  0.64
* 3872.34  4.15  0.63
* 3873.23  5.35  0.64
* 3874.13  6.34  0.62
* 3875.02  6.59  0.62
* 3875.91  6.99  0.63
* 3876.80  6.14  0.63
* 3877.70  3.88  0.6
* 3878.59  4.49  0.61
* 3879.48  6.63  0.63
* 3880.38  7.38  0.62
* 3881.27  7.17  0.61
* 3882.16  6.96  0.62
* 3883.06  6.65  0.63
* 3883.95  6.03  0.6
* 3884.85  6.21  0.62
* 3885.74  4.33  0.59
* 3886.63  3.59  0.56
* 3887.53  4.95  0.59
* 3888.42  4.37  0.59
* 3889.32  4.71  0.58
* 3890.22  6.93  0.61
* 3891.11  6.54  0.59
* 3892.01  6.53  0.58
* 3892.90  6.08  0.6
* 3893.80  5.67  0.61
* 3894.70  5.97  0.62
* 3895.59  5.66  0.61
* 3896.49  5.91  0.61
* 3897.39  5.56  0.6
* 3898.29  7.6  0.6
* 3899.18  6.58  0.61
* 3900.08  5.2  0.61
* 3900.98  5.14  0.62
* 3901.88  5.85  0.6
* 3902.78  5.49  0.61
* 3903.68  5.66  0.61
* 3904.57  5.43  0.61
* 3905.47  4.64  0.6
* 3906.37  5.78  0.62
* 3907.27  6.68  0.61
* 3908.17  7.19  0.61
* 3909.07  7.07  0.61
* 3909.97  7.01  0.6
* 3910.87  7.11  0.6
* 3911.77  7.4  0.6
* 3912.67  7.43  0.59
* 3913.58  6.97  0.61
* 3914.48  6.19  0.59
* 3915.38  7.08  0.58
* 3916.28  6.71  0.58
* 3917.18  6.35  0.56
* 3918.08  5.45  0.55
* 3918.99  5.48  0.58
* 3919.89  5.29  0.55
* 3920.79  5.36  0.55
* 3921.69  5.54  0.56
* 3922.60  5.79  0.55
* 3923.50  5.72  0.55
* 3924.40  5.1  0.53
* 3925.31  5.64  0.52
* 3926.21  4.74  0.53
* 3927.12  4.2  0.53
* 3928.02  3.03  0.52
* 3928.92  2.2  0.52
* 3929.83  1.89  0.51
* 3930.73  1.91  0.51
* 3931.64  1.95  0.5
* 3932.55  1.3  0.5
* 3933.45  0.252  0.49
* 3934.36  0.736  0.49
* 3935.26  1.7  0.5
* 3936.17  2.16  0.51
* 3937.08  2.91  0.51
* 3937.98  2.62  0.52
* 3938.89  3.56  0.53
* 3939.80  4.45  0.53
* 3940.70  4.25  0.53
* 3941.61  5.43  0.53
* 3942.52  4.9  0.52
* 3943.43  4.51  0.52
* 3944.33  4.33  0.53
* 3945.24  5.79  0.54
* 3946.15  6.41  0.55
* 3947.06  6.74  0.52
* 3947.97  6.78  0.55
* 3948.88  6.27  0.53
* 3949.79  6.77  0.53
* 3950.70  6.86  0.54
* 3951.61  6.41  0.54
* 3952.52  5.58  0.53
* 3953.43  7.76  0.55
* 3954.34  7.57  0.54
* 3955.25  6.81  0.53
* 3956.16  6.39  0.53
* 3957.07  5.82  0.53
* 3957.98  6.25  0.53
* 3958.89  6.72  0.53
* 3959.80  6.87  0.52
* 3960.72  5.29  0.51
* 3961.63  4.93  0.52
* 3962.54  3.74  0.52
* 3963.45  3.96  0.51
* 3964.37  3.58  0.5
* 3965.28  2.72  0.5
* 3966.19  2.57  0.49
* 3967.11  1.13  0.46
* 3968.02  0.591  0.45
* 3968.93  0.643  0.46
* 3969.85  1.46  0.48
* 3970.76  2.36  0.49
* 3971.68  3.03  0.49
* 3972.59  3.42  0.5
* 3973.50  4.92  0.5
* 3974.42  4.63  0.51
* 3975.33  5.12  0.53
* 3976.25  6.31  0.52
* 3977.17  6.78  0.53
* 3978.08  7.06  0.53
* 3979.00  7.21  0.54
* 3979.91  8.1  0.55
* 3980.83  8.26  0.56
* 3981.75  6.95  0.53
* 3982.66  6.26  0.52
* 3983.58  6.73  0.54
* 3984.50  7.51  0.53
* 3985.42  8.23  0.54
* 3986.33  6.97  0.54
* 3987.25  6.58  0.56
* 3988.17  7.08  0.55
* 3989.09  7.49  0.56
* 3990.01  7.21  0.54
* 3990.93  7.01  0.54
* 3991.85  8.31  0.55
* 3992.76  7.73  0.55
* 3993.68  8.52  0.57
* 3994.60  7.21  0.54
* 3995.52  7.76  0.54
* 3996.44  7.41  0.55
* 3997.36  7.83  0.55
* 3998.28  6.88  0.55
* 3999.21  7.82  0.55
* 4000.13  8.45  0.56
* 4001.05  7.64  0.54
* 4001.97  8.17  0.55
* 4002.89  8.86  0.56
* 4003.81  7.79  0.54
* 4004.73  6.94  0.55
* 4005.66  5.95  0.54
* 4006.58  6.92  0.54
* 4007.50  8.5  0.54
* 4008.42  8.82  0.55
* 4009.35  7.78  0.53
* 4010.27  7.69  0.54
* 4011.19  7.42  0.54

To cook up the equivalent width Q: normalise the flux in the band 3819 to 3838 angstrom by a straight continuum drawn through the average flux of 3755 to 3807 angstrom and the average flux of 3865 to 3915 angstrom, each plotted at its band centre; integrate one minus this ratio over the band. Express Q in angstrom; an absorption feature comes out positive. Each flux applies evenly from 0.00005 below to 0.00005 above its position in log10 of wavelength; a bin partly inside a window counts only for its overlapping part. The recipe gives 6.5 angstrom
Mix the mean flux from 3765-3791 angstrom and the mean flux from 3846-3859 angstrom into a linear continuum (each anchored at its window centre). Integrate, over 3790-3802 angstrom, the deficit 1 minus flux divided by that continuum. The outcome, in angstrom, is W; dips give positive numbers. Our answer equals 1.7 angstrom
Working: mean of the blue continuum 6.52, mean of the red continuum 6.62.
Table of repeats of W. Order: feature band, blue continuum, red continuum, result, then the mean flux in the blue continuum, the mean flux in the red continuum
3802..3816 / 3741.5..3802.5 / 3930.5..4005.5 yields -2.0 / 5.91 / 5.53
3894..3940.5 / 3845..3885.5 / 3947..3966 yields 8.7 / 6.39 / 5.83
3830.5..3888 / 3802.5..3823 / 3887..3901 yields 2.4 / 6.15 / 5.84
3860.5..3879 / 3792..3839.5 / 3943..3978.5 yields -4.3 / 5.2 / 4.99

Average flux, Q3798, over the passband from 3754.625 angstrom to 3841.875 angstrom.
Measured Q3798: 5.68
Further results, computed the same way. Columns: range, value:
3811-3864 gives 5.26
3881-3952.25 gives 5.24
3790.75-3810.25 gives 6.23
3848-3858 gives 6.58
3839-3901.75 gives 6.08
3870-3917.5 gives 6.07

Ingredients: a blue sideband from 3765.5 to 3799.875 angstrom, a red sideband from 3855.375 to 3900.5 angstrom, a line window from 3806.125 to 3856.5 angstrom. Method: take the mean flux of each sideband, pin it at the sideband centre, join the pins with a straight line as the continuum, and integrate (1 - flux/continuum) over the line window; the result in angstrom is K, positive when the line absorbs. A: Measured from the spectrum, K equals 6.4 angstrom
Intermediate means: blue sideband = 6.22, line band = 5.34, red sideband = 6.03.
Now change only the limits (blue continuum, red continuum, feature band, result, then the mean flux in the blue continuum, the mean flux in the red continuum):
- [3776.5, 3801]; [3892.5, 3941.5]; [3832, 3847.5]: 3.14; 6.3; 4.97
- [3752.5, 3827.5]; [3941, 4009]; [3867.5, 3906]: 1.33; 6.09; 6.14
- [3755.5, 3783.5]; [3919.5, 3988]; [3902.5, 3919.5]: -4.04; 6.28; 4.82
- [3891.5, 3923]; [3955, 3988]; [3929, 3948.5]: 7.22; 6.14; 5.17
